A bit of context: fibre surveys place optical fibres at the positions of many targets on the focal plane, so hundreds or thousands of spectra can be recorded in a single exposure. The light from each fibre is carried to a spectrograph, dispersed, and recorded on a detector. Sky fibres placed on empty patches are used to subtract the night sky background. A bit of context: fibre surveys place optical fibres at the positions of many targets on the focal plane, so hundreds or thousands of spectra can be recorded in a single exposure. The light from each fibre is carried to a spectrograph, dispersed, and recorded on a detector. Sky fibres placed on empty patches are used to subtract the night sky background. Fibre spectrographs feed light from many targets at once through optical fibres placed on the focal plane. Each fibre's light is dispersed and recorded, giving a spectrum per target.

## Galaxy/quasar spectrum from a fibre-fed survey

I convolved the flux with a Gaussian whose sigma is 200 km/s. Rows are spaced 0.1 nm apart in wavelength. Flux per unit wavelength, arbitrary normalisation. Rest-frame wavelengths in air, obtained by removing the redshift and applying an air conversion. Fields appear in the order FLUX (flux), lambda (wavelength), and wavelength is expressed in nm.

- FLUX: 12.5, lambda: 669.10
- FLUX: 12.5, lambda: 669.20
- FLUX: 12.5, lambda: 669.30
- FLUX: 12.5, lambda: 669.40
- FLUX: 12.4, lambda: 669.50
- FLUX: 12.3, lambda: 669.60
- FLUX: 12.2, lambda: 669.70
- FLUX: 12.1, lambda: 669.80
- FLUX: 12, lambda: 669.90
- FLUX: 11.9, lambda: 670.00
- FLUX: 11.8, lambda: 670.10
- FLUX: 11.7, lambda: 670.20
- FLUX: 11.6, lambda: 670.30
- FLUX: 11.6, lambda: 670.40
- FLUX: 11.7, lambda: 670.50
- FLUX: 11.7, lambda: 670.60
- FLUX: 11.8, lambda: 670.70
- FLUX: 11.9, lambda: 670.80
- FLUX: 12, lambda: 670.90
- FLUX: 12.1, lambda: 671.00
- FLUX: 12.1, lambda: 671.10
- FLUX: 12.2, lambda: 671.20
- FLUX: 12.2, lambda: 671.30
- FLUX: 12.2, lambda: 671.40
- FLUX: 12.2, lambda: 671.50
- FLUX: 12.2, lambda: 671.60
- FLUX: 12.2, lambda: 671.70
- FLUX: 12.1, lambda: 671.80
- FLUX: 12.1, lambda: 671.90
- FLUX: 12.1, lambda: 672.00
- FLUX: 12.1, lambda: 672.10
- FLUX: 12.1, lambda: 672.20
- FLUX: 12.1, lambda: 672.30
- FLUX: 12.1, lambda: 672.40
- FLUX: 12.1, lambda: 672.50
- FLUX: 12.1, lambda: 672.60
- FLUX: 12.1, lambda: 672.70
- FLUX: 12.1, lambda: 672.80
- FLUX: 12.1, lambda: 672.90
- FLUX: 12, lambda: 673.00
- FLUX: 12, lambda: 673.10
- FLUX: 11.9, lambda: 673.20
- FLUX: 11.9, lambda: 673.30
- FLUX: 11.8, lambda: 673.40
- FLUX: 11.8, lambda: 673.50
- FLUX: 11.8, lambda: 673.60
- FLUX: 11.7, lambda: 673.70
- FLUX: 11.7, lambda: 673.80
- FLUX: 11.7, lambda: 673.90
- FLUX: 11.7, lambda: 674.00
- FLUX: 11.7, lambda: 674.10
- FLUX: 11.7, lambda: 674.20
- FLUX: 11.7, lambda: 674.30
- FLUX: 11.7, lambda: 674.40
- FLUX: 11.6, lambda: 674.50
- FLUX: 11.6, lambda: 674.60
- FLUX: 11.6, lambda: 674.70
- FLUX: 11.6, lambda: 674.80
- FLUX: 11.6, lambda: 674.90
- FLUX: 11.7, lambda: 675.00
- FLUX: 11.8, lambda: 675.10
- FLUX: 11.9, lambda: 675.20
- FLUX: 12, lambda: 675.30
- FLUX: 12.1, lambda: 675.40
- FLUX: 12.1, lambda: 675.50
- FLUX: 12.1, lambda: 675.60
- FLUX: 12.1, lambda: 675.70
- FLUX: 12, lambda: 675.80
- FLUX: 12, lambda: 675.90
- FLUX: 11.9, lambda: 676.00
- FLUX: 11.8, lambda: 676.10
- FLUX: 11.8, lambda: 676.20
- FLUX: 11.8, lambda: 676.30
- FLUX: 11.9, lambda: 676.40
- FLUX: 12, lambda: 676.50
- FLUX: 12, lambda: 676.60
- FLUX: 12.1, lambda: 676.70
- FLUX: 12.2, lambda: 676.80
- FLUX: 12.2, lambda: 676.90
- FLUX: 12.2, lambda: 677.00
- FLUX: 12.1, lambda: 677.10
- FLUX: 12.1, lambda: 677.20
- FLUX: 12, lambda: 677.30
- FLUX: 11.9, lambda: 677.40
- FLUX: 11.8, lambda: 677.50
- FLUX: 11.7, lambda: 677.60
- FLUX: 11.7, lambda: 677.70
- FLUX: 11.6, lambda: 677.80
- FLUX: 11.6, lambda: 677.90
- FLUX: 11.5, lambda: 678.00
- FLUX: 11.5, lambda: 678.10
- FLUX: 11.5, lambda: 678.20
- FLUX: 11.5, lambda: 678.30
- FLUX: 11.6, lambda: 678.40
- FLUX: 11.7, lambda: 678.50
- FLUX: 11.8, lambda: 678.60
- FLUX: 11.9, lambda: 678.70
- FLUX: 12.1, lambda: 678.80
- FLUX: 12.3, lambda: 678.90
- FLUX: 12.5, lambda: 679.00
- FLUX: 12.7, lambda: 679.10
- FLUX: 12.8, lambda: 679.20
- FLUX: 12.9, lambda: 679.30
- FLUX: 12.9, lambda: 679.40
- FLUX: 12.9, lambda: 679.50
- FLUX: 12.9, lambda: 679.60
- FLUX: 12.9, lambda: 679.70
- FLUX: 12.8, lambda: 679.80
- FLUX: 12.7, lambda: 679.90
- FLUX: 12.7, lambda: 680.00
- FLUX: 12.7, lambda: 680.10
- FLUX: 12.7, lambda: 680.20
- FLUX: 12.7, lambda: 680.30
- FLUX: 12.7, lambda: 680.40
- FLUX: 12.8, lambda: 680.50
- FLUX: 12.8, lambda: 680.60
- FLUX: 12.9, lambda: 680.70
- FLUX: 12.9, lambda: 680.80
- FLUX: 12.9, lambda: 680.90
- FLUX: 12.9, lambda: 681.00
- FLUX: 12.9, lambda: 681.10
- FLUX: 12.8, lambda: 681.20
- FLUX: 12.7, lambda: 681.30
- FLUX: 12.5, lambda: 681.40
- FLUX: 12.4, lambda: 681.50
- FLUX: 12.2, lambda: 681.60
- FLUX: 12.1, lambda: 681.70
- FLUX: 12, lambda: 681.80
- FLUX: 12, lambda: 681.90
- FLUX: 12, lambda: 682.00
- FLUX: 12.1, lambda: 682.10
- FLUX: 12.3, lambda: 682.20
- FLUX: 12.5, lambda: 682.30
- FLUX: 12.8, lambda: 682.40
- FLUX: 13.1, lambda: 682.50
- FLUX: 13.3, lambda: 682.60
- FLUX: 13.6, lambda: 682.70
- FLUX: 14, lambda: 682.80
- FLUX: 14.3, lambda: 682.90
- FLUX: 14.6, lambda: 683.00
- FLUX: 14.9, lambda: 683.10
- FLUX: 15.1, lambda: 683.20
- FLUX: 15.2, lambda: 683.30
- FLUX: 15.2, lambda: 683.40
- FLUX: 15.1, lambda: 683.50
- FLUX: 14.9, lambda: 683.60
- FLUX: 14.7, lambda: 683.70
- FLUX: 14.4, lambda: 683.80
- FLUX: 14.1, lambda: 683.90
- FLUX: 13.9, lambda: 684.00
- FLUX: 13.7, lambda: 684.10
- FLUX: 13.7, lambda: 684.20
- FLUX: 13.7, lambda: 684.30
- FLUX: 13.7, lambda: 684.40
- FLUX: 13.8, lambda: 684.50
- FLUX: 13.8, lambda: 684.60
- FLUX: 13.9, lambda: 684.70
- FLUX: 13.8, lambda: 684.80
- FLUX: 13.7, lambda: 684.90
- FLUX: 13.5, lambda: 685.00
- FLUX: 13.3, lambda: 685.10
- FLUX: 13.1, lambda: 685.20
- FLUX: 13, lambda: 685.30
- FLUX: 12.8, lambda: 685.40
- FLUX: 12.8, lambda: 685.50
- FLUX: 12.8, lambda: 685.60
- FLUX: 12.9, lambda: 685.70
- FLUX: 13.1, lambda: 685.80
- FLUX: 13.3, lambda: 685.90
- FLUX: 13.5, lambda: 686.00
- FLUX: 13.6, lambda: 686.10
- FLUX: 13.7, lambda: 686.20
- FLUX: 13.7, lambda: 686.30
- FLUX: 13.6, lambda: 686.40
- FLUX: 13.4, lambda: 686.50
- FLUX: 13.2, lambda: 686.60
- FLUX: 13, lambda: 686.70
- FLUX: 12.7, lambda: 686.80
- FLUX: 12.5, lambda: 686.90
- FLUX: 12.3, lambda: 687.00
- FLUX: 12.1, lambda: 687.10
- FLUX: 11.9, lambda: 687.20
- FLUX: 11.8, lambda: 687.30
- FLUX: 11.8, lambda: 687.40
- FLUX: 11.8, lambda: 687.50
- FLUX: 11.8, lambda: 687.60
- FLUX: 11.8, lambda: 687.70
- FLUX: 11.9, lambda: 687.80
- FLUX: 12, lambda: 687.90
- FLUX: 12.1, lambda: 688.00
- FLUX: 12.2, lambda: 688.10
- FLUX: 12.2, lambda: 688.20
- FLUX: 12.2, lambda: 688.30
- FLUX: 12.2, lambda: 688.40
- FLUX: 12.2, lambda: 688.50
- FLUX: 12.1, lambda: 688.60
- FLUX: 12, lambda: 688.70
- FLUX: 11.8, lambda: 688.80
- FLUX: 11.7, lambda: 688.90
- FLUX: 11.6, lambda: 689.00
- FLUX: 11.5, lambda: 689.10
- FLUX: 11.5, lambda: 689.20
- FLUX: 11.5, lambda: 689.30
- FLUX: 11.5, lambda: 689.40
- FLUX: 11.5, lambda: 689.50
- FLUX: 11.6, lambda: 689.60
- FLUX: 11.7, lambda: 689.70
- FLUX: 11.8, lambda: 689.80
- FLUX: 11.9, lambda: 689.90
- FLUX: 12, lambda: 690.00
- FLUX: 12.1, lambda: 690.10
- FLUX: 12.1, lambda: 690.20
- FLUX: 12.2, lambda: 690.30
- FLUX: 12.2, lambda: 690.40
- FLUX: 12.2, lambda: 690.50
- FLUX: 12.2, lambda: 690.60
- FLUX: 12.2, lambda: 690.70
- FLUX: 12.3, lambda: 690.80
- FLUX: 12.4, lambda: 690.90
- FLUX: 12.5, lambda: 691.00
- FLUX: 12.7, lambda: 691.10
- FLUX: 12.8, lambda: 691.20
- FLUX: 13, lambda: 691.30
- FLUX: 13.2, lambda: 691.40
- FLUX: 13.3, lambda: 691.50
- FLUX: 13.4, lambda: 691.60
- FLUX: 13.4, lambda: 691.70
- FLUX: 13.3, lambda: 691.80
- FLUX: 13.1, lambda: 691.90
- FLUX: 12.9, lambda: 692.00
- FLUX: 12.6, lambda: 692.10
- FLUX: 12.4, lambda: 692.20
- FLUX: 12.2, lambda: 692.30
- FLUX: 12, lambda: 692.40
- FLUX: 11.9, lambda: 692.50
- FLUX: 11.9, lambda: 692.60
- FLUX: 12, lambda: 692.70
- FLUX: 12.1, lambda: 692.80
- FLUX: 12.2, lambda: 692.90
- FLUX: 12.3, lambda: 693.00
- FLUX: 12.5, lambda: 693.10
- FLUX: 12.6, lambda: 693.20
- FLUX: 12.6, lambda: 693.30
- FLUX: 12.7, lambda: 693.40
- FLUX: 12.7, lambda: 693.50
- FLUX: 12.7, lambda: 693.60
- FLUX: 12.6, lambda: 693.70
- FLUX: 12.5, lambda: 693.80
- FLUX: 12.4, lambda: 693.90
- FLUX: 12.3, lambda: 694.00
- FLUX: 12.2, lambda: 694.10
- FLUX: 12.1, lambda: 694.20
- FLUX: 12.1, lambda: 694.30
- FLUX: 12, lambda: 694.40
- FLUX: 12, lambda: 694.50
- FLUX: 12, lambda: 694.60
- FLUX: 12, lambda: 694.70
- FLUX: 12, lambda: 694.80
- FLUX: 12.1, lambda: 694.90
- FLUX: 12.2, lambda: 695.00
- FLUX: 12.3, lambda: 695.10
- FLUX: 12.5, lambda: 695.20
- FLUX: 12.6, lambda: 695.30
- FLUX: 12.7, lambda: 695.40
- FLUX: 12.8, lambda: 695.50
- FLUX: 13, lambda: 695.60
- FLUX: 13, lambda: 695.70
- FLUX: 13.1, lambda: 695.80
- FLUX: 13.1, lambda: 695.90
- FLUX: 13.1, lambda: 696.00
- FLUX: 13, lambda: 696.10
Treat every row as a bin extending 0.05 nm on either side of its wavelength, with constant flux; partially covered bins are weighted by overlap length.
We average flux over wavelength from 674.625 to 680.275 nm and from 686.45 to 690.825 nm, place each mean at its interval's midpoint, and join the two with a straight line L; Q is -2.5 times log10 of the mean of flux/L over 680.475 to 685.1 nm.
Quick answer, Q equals -0.117 mag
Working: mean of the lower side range 12.1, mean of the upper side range 12.1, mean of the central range 13.4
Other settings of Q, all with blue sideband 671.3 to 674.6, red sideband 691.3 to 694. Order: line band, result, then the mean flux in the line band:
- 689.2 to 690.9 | 0.05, 11.9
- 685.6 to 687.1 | -0.06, 13.1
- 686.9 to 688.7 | 0.04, 12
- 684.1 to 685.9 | -0.09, 13.4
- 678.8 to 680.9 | -0.05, 12.7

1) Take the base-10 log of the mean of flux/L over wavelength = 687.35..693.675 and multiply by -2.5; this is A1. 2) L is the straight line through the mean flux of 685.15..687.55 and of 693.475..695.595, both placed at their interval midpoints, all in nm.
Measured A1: 0.030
